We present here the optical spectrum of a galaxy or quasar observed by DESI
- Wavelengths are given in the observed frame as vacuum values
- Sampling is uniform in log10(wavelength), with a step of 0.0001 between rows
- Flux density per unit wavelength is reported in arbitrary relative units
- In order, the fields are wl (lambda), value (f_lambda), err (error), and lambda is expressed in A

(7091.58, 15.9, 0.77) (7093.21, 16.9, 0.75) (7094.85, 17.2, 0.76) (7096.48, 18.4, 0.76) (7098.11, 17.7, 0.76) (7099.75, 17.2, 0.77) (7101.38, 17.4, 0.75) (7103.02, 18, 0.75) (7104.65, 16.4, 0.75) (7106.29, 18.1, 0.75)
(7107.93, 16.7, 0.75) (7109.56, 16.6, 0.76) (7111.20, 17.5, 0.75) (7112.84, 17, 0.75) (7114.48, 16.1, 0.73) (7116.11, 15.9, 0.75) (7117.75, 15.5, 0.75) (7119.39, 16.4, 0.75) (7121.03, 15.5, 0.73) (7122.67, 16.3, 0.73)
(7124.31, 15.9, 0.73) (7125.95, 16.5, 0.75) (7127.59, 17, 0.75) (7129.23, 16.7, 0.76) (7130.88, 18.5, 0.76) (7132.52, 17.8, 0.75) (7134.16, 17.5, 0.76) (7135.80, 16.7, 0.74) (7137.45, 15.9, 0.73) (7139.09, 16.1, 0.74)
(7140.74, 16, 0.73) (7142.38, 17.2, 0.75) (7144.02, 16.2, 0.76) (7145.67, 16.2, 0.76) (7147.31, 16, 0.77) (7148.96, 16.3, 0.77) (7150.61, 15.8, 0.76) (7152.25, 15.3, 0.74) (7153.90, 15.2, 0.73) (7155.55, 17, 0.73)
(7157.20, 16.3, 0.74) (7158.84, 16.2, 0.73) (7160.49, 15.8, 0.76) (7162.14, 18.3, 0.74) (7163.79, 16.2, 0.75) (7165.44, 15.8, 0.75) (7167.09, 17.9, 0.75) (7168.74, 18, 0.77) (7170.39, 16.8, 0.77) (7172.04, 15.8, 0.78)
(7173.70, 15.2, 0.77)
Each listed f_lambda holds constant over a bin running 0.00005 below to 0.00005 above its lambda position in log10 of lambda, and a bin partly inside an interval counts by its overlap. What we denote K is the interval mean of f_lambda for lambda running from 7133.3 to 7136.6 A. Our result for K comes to 17.1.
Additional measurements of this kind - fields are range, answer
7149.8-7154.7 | 15.4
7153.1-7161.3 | 16.1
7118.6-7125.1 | 16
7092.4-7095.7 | 17.1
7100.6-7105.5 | 17.3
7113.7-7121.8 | 15.9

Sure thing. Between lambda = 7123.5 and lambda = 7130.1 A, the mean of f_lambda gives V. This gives 16.5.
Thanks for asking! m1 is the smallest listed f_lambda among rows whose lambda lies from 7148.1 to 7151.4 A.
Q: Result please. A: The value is 15.8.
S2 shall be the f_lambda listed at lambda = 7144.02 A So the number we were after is 16.2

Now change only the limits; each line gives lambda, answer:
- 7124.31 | 15.9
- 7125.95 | 16.5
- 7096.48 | 18.4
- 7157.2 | 16.3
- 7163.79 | 16.2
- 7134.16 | 17.5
